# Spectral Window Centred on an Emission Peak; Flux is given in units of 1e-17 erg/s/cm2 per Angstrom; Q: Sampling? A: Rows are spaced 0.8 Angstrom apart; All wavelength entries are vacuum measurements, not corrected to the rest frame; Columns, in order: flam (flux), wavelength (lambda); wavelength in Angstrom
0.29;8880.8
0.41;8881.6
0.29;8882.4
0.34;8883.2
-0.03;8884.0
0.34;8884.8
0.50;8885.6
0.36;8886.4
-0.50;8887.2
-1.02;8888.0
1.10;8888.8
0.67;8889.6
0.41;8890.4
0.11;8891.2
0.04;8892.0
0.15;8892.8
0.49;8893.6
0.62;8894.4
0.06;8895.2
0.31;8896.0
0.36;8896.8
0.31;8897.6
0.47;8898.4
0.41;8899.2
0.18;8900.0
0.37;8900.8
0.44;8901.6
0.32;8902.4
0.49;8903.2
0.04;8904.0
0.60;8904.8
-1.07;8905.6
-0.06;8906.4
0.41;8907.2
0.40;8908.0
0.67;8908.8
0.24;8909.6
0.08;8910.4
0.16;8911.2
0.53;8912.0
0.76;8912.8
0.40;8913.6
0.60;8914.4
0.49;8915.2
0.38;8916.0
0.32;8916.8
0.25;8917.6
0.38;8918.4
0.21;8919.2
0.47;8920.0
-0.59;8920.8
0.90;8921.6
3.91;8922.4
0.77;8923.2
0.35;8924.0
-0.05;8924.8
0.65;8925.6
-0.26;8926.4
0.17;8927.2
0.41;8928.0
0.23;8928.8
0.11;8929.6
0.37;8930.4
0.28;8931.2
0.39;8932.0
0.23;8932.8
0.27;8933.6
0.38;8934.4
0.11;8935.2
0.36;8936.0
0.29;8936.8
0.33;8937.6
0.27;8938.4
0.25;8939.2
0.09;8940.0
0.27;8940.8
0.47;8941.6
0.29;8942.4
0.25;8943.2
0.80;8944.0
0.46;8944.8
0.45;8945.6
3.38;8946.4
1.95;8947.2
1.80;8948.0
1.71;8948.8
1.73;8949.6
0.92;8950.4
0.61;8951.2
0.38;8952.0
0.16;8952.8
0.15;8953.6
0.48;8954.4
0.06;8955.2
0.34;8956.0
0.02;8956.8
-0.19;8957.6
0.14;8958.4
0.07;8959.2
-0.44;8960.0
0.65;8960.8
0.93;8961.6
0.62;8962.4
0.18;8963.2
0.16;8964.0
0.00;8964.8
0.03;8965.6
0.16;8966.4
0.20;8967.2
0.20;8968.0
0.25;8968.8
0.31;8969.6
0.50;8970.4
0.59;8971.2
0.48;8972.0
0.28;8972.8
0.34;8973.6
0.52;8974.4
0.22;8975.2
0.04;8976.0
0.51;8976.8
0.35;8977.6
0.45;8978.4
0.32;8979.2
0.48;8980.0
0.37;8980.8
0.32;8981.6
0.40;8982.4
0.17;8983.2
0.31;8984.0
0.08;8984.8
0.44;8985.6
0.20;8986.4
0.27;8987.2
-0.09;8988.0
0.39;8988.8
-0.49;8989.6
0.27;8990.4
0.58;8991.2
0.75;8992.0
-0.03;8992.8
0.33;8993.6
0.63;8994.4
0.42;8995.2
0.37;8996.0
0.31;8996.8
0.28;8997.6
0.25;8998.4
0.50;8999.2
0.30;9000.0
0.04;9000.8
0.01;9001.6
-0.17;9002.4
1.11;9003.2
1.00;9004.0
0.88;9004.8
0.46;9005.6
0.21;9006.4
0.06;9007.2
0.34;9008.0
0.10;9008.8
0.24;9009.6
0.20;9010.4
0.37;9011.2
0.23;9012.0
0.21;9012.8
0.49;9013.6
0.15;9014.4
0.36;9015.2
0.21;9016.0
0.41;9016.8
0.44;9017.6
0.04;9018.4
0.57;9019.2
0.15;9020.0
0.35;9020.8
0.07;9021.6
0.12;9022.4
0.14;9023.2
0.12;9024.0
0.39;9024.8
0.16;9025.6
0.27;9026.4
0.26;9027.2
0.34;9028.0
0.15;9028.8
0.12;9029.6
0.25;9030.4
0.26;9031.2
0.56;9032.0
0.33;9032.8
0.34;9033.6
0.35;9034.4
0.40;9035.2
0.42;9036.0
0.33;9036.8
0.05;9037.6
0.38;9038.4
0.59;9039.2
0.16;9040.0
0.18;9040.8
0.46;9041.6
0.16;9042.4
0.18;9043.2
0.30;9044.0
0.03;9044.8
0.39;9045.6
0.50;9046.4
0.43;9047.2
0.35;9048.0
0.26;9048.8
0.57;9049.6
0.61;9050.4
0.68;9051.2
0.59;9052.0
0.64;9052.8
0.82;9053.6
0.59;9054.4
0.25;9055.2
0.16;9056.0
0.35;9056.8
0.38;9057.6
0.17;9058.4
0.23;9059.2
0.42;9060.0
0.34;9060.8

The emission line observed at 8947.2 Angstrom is H-beta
